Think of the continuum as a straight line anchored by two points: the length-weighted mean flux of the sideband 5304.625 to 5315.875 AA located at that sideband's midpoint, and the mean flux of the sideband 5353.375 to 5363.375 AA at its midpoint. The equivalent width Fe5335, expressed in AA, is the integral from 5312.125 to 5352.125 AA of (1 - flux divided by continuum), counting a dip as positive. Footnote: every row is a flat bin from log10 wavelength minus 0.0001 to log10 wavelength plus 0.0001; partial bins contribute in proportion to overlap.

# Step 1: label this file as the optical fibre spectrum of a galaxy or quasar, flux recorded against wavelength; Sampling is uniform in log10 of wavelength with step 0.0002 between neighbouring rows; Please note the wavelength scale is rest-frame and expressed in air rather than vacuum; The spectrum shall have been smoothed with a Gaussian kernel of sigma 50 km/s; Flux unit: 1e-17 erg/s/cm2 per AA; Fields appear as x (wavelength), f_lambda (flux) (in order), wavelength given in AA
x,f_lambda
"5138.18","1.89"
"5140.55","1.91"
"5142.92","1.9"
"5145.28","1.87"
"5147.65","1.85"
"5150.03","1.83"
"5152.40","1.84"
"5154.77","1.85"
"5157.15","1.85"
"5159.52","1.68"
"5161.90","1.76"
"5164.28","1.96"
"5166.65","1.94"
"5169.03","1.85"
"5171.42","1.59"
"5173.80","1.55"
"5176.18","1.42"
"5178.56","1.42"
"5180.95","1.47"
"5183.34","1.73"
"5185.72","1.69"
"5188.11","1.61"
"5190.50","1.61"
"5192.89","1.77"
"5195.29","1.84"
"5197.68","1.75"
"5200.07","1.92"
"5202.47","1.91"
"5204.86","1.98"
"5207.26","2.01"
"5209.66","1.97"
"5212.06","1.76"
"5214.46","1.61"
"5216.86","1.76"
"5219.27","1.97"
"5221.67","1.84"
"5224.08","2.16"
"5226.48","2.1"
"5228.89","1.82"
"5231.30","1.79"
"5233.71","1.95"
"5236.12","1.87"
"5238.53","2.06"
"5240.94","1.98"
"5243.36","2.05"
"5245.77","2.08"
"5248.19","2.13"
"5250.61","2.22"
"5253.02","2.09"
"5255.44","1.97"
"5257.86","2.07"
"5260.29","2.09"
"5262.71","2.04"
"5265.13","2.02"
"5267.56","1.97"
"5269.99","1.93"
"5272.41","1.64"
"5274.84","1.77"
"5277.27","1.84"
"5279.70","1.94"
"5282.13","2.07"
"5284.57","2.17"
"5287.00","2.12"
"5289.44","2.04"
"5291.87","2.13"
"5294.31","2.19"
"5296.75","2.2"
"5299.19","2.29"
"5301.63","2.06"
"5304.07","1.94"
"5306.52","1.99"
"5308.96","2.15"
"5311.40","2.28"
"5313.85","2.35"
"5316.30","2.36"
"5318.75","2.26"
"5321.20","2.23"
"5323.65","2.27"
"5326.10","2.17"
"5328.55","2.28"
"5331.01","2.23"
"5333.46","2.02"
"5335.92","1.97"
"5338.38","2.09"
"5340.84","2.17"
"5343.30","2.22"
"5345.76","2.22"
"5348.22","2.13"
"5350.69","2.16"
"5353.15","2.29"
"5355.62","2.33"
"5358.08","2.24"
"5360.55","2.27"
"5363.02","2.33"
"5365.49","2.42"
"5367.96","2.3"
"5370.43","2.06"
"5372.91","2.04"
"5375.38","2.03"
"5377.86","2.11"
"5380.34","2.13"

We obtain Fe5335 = 0.7 AA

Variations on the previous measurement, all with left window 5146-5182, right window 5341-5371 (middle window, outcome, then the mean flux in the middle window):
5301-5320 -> -0.5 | 2.18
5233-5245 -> -0.3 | 1.99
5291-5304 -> -0.4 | 2.15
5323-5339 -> 0.3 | 2.14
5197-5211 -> -0.7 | 1.93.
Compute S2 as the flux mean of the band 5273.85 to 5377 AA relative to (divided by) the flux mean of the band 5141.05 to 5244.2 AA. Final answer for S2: 1.2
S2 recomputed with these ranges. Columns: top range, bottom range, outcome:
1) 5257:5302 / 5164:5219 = 1.16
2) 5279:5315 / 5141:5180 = 1.21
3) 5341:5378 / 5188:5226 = 1.19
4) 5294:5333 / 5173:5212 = 1.27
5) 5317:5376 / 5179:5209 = 1.24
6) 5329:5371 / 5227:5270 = 1.10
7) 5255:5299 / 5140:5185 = 1.15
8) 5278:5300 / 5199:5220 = 1.13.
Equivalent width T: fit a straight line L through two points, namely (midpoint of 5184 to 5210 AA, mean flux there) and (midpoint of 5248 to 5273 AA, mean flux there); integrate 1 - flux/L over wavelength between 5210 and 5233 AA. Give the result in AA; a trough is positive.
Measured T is 0.3 AA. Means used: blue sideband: 1.82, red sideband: 2.02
